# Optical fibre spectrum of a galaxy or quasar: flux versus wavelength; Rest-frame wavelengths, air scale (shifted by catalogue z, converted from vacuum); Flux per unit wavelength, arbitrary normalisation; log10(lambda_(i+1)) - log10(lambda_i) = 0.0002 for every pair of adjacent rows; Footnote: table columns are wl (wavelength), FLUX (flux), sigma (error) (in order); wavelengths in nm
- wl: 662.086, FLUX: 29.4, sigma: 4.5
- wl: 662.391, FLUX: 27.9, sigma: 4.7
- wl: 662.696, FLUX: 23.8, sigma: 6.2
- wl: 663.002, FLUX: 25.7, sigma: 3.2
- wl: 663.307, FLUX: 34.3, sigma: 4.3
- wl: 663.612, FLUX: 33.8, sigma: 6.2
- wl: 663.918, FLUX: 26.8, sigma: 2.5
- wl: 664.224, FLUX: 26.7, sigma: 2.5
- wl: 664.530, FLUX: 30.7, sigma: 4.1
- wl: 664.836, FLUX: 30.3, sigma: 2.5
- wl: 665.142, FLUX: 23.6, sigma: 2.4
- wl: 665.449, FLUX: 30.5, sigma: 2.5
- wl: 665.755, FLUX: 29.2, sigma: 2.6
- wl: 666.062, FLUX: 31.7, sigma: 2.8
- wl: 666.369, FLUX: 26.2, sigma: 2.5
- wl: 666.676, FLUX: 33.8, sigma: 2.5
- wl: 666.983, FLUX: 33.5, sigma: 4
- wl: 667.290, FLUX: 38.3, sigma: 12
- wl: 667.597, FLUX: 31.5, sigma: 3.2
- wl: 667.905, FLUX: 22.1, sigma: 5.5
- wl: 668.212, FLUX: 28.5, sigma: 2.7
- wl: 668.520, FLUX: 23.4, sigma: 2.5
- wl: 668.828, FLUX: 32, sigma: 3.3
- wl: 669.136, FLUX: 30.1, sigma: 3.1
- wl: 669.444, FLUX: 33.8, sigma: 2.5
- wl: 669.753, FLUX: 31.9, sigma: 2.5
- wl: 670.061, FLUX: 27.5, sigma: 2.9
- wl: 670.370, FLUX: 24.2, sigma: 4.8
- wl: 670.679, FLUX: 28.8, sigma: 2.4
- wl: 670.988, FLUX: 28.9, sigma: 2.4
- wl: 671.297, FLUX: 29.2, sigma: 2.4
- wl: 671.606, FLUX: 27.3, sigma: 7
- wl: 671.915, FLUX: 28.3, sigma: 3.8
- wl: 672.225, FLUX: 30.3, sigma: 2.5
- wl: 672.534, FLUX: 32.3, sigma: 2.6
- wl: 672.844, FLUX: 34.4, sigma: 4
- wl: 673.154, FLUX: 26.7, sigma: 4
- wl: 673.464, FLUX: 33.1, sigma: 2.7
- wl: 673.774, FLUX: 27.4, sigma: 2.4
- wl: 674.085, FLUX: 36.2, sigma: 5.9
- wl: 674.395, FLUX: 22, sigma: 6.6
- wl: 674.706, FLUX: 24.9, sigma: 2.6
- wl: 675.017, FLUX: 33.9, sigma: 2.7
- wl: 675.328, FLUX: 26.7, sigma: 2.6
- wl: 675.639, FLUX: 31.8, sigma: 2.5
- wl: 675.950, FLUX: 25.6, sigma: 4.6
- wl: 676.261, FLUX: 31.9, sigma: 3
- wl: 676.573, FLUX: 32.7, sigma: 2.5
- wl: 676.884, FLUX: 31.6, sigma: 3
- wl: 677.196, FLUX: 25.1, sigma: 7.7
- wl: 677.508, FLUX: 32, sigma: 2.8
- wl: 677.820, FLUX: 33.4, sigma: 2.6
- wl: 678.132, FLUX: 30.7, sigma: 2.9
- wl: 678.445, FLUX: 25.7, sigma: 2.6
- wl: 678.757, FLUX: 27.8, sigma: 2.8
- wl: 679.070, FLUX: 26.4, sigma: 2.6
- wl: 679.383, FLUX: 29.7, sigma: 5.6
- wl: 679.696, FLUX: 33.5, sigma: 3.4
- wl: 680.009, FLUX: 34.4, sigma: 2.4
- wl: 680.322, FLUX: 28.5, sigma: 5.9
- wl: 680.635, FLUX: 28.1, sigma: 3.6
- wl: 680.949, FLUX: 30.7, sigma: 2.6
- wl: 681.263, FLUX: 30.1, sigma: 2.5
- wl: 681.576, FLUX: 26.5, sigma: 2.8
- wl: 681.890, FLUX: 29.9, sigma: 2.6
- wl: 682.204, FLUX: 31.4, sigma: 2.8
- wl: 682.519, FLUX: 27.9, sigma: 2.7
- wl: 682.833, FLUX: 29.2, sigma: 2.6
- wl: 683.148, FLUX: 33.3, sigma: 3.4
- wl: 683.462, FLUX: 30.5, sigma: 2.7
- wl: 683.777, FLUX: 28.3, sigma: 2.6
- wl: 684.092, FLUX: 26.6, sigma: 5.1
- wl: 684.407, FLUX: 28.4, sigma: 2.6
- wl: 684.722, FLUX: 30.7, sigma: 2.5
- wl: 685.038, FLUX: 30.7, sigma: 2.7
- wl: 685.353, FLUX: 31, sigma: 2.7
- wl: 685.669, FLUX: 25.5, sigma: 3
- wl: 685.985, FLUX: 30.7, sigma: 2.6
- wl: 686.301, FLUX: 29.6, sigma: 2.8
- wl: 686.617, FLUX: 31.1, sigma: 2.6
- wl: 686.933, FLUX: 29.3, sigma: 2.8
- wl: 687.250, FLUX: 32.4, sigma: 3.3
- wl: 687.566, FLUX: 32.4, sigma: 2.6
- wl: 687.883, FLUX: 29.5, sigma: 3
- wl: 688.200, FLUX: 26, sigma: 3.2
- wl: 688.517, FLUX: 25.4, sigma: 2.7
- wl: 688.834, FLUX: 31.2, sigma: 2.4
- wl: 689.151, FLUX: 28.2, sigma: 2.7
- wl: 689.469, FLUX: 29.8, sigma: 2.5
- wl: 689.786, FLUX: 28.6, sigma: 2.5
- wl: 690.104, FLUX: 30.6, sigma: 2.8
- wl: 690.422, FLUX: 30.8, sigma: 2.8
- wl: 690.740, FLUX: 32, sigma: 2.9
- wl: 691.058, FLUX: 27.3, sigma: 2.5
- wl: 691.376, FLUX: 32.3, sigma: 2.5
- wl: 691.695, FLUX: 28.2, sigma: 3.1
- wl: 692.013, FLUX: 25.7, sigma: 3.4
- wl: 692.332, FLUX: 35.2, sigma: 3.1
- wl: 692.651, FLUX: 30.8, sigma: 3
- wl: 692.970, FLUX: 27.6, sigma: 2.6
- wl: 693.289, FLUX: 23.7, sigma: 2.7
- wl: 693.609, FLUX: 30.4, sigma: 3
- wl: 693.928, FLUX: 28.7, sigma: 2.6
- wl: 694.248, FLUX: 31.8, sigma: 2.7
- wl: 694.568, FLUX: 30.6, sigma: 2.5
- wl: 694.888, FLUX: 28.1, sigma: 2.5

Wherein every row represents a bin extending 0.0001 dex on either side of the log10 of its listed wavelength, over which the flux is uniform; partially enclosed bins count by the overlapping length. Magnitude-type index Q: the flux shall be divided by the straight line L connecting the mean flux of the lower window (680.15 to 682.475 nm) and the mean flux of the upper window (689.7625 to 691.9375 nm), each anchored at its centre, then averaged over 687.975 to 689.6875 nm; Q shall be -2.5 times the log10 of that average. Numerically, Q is 0.06 mag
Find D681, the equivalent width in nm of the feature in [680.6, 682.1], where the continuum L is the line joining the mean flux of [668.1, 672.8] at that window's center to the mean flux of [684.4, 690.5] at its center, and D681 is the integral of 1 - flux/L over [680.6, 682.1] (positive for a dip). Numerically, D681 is 0.01 nm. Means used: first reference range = 29.2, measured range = 29.2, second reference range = 29.6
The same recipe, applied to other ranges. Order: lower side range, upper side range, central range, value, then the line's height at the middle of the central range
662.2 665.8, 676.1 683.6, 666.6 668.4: -0.13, 28.9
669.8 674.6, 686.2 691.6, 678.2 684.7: 0.02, 29.5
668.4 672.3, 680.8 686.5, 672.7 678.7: -0.12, 29.2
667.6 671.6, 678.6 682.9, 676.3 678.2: -0.11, 29.2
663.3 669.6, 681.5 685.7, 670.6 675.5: 0.05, 29.7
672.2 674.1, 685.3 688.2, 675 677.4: 0.09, 30.9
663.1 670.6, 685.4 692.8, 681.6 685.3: 0.01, 29.7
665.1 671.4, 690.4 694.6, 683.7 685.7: 0.04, 29.6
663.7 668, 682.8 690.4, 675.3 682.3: -0.03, 29.7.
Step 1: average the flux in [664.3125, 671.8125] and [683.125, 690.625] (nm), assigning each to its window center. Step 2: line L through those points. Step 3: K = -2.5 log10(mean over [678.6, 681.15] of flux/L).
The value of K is -0.01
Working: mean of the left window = 29.4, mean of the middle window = 29.9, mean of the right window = 29.6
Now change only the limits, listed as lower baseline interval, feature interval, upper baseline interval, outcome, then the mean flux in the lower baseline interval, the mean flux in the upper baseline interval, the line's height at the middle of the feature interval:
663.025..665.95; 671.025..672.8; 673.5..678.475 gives -0.01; 29.4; 29.7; 29.6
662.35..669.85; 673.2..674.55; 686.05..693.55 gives 0.00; 29.6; 29.5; 29.6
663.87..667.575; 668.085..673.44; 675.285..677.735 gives 0.03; 30.3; 29.9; 30.1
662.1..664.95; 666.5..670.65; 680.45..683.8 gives -0.03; 28.9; 29.7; 29.1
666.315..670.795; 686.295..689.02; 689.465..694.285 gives 0.00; 29.8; 29.5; 29.6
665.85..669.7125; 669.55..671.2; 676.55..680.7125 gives 0.07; 30.4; 29.9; 30.3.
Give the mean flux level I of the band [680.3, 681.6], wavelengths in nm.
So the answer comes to 29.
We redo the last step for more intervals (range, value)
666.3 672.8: 29.7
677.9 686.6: 29.5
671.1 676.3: 29.5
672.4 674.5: 30.5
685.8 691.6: 29.8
